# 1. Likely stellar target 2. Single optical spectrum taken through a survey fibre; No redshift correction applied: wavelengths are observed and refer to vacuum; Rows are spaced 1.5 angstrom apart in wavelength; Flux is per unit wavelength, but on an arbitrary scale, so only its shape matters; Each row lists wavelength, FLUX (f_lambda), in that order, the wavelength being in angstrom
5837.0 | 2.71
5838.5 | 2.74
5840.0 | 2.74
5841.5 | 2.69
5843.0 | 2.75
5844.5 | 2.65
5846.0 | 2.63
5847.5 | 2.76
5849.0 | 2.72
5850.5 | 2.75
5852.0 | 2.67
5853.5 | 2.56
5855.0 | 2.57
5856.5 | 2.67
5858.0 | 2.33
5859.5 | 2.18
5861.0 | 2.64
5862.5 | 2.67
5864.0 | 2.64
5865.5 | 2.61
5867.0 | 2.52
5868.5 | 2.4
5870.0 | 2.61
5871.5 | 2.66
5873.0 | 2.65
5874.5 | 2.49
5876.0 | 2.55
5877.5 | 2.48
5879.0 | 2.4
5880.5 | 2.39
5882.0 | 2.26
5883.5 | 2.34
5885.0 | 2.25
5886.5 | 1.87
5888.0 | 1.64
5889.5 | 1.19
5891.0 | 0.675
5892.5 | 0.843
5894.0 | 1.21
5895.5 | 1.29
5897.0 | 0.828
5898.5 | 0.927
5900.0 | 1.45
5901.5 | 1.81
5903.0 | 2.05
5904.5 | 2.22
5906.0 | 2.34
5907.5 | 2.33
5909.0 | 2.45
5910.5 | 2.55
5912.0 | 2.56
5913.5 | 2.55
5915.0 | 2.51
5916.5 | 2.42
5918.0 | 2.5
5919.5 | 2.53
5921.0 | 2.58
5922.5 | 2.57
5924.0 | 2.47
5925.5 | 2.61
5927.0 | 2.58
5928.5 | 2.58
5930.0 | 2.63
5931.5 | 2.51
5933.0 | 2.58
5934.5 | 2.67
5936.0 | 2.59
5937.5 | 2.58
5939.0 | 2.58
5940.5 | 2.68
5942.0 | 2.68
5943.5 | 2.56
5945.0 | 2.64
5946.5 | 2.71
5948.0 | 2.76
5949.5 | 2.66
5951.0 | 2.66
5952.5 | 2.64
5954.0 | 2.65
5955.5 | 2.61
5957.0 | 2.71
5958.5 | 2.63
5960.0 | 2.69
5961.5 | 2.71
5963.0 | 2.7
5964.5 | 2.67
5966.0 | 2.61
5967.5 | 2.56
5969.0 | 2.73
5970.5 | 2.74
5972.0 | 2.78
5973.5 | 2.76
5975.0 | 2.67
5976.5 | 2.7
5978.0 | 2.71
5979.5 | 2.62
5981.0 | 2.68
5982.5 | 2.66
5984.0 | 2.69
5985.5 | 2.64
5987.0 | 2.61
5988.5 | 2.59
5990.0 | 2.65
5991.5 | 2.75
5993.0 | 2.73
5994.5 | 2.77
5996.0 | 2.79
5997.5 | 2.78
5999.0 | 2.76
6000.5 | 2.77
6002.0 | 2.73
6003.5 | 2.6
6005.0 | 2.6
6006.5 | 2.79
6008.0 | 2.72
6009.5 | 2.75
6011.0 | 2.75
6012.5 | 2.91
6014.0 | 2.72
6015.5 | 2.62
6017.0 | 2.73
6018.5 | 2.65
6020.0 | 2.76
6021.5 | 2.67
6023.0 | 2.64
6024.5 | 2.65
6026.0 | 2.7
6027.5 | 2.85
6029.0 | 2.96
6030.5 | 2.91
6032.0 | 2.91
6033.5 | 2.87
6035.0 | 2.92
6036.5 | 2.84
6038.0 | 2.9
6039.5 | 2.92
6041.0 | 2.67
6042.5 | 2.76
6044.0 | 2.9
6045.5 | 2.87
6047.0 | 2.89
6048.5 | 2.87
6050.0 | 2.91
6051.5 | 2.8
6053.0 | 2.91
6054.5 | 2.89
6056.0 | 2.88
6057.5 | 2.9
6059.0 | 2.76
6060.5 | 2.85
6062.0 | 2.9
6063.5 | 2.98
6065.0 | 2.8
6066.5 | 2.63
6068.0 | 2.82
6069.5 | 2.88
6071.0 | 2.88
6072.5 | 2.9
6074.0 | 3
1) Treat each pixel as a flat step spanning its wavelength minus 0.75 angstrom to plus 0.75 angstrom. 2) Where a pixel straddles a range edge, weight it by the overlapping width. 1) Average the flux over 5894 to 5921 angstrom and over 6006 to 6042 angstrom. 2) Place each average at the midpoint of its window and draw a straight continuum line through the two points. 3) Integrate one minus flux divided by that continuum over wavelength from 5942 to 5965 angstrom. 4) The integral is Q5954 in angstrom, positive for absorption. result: -3.1 angstrom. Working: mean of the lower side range 2.07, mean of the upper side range 2.78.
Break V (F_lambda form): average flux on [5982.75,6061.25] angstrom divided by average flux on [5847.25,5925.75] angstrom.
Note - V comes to 1.2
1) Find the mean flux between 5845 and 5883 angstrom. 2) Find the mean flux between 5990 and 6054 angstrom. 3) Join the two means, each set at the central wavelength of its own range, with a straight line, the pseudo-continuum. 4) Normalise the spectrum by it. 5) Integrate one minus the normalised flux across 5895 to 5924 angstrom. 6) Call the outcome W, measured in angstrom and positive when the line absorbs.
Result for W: 5.3 angstrom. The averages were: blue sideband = 2.55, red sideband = 2.78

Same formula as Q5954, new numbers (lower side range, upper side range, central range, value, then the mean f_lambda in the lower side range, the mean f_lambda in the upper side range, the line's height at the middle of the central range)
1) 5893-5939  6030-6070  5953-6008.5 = -3.3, 2.25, 2.86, 2.54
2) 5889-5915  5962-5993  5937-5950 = -2.3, 1.75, 2.68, 2.26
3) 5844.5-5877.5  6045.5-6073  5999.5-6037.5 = 0.5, 2.58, 2.86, 2.8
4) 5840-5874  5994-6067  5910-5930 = 1.0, 2.61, 2.8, 2.68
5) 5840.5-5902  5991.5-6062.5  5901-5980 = -3.6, 2.2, 2.8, 2.47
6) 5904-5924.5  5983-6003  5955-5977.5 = -0.5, 2.47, 2.71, 2.63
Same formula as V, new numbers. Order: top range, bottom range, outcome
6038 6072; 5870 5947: 1.27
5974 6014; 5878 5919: 1.41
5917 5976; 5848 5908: 1.23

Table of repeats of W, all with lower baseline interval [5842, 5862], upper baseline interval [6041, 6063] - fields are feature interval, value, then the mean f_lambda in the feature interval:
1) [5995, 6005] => 0.23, 2.73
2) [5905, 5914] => 0.76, 2.45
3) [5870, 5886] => 1.18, 2.45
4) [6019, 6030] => 0.29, 2.75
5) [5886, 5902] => 8.60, 1.23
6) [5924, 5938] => 0.63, 2.59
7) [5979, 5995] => 0.61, 2.67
